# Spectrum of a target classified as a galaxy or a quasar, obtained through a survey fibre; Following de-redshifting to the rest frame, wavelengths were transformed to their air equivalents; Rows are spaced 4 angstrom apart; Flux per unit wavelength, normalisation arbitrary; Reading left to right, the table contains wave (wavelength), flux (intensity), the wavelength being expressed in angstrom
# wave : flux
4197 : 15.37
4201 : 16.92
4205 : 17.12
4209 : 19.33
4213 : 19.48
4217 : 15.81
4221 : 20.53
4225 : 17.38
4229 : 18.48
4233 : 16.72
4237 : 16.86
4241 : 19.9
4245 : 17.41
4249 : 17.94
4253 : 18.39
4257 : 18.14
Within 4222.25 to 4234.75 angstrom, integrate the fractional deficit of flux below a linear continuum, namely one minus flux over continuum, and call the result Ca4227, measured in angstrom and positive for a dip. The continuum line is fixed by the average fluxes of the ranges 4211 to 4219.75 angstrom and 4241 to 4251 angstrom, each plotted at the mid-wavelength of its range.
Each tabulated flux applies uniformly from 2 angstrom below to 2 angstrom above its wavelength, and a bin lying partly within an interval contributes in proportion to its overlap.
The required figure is 0.2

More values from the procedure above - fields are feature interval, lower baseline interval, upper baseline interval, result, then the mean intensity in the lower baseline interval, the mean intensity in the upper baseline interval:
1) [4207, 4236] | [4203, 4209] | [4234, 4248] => -0.49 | 17.9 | 18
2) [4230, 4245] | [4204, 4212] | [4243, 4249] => -0.02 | 18.5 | 17.6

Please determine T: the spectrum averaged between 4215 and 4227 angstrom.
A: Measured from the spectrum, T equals 17.9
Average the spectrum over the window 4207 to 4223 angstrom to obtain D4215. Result 18.8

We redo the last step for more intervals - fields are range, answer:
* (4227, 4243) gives 18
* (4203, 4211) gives 18.2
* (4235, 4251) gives 18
